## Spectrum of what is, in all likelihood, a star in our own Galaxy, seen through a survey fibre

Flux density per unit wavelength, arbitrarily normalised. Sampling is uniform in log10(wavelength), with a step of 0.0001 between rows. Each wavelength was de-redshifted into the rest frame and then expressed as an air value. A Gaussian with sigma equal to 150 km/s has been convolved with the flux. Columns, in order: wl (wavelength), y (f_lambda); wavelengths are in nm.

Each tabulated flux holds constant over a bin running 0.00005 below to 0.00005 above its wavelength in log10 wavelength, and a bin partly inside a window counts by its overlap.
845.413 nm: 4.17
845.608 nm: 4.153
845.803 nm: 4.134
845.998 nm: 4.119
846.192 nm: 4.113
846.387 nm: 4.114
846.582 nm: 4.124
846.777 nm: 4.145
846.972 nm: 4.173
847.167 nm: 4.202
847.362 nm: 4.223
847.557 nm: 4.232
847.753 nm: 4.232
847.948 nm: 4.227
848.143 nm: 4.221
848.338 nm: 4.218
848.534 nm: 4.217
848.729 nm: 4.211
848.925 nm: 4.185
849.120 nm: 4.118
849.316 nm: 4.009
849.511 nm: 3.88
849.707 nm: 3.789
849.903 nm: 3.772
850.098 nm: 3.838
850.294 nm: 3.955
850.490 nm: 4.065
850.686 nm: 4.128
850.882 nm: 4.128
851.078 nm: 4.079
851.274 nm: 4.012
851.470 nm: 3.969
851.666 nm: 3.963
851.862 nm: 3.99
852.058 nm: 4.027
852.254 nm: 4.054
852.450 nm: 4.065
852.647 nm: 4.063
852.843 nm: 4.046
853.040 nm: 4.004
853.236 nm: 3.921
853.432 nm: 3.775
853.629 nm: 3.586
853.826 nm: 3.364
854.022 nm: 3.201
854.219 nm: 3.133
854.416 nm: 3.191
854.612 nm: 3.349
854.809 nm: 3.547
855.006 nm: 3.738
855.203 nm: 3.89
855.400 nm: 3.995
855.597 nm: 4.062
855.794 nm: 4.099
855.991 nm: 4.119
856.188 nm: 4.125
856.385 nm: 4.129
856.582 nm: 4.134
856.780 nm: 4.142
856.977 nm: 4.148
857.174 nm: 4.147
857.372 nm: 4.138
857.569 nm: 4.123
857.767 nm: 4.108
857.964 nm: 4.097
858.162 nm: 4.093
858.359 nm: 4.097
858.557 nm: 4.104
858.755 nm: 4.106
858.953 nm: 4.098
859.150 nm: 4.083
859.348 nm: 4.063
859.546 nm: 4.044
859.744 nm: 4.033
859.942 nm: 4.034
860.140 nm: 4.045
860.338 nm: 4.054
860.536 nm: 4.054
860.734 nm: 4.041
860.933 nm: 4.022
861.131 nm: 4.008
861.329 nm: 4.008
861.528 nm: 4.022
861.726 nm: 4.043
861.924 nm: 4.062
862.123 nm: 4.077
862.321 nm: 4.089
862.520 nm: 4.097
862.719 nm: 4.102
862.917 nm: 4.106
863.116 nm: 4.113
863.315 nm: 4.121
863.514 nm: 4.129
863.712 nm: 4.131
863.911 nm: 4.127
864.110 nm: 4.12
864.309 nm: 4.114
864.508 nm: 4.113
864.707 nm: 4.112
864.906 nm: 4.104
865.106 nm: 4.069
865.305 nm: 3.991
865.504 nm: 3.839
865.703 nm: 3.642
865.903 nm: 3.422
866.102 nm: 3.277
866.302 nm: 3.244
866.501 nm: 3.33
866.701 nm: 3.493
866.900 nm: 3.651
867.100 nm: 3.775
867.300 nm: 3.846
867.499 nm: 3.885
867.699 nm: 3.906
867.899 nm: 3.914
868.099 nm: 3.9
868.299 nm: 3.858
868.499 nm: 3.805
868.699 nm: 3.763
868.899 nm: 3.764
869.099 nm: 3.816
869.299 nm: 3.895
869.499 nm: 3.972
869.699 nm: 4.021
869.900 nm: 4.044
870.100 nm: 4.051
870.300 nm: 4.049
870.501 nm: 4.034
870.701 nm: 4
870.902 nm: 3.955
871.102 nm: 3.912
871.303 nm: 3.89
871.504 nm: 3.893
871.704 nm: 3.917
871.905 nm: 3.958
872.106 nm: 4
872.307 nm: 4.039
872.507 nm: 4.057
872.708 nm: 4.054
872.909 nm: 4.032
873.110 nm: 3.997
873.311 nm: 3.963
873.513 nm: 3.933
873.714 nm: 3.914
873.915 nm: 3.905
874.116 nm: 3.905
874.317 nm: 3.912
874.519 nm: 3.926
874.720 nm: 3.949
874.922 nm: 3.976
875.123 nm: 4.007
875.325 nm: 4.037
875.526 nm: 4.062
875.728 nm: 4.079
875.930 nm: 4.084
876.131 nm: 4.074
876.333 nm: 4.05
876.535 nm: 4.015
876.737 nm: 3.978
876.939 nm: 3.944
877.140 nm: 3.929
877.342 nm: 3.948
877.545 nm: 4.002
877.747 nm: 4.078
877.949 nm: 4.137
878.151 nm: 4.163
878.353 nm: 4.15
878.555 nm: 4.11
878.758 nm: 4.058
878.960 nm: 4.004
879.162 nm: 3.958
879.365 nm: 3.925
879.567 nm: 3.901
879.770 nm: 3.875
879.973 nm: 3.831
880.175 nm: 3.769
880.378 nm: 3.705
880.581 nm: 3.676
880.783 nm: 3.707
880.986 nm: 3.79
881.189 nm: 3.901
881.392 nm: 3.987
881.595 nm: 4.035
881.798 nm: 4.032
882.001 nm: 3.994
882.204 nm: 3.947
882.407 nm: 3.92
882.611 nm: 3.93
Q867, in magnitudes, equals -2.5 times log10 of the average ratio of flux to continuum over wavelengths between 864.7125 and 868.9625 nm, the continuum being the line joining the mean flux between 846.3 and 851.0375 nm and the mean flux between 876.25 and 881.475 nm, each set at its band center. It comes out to 0.07 mag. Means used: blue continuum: 4.1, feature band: 3.74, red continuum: 3.95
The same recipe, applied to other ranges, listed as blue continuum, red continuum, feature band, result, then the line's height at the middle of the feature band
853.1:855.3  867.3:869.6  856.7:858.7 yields -0.14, 3.61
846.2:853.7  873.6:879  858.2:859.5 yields -0.01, 4.04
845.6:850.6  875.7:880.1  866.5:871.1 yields 0.05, 4.04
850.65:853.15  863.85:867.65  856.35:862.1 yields -0.05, 3.91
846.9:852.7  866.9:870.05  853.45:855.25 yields 0.17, 4.03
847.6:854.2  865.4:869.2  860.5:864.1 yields -0.08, 3.78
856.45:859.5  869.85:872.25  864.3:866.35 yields 0.06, 4.03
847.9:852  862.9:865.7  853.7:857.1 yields 0.07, 4.05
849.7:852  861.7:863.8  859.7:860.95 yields 0.01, 4.08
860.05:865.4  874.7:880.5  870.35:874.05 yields 0.01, 4.02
